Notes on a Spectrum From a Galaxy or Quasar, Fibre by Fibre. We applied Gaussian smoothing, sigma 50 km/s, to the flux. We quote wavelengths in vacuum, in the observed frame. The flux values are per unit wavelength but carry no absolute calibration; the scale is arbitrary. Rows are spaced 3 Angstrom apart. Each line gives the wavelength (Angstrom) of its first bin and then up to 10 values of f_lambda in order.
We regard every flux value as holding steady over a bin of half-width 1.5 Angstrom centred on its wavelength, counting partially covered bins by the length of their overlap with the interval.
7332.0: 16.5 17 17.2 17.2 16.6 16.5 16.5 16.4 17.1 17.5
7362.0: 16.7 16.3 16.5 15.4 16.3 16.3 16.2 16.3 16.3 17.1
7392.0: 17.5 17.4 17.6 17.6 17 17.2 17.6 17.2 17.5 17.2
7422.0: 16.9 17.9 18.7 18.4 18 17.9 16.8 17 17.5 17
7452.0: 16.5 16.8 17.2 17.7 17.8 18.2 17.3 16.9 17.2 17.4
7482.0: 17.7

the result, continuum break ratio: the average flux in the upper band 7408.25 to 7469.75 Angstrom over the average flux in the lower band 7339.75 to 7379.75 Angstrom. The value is 1.1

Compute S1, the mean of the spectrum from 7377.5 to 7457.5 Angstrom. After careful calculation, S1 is 17.3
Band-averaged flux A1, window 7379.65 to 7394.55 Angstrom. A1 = 16.8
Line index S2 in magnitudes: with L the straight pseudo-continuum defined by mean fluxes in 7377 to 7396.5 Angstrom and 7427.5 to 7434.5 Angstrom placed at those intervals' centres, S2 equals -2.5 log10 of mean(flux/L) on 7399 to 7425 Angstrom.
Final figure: 0.02 mag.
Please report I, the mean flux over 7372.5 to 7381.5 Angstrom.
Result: 16.3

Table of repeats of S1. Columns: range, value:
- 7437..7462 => 17.1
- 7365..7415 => 16.8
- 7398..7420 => 17.3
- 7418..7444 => 17.7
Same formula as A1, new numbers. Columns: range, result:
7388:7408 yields 17.4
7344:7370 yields 16.7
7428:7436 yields 18.3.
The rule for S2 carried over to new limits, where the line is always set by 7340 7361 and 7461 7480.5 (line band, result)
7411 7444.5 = -0.02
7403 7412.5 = -0.01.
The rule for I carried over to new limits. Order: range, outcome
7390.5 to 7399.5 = 17.5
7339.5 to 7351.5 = 16.7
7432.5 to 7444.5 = 17.4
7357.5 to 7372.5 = 16.5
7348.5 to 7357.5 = 16.7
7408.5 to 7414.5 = 17.4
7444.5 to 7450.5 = 17.2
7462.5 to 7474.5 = 17.6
